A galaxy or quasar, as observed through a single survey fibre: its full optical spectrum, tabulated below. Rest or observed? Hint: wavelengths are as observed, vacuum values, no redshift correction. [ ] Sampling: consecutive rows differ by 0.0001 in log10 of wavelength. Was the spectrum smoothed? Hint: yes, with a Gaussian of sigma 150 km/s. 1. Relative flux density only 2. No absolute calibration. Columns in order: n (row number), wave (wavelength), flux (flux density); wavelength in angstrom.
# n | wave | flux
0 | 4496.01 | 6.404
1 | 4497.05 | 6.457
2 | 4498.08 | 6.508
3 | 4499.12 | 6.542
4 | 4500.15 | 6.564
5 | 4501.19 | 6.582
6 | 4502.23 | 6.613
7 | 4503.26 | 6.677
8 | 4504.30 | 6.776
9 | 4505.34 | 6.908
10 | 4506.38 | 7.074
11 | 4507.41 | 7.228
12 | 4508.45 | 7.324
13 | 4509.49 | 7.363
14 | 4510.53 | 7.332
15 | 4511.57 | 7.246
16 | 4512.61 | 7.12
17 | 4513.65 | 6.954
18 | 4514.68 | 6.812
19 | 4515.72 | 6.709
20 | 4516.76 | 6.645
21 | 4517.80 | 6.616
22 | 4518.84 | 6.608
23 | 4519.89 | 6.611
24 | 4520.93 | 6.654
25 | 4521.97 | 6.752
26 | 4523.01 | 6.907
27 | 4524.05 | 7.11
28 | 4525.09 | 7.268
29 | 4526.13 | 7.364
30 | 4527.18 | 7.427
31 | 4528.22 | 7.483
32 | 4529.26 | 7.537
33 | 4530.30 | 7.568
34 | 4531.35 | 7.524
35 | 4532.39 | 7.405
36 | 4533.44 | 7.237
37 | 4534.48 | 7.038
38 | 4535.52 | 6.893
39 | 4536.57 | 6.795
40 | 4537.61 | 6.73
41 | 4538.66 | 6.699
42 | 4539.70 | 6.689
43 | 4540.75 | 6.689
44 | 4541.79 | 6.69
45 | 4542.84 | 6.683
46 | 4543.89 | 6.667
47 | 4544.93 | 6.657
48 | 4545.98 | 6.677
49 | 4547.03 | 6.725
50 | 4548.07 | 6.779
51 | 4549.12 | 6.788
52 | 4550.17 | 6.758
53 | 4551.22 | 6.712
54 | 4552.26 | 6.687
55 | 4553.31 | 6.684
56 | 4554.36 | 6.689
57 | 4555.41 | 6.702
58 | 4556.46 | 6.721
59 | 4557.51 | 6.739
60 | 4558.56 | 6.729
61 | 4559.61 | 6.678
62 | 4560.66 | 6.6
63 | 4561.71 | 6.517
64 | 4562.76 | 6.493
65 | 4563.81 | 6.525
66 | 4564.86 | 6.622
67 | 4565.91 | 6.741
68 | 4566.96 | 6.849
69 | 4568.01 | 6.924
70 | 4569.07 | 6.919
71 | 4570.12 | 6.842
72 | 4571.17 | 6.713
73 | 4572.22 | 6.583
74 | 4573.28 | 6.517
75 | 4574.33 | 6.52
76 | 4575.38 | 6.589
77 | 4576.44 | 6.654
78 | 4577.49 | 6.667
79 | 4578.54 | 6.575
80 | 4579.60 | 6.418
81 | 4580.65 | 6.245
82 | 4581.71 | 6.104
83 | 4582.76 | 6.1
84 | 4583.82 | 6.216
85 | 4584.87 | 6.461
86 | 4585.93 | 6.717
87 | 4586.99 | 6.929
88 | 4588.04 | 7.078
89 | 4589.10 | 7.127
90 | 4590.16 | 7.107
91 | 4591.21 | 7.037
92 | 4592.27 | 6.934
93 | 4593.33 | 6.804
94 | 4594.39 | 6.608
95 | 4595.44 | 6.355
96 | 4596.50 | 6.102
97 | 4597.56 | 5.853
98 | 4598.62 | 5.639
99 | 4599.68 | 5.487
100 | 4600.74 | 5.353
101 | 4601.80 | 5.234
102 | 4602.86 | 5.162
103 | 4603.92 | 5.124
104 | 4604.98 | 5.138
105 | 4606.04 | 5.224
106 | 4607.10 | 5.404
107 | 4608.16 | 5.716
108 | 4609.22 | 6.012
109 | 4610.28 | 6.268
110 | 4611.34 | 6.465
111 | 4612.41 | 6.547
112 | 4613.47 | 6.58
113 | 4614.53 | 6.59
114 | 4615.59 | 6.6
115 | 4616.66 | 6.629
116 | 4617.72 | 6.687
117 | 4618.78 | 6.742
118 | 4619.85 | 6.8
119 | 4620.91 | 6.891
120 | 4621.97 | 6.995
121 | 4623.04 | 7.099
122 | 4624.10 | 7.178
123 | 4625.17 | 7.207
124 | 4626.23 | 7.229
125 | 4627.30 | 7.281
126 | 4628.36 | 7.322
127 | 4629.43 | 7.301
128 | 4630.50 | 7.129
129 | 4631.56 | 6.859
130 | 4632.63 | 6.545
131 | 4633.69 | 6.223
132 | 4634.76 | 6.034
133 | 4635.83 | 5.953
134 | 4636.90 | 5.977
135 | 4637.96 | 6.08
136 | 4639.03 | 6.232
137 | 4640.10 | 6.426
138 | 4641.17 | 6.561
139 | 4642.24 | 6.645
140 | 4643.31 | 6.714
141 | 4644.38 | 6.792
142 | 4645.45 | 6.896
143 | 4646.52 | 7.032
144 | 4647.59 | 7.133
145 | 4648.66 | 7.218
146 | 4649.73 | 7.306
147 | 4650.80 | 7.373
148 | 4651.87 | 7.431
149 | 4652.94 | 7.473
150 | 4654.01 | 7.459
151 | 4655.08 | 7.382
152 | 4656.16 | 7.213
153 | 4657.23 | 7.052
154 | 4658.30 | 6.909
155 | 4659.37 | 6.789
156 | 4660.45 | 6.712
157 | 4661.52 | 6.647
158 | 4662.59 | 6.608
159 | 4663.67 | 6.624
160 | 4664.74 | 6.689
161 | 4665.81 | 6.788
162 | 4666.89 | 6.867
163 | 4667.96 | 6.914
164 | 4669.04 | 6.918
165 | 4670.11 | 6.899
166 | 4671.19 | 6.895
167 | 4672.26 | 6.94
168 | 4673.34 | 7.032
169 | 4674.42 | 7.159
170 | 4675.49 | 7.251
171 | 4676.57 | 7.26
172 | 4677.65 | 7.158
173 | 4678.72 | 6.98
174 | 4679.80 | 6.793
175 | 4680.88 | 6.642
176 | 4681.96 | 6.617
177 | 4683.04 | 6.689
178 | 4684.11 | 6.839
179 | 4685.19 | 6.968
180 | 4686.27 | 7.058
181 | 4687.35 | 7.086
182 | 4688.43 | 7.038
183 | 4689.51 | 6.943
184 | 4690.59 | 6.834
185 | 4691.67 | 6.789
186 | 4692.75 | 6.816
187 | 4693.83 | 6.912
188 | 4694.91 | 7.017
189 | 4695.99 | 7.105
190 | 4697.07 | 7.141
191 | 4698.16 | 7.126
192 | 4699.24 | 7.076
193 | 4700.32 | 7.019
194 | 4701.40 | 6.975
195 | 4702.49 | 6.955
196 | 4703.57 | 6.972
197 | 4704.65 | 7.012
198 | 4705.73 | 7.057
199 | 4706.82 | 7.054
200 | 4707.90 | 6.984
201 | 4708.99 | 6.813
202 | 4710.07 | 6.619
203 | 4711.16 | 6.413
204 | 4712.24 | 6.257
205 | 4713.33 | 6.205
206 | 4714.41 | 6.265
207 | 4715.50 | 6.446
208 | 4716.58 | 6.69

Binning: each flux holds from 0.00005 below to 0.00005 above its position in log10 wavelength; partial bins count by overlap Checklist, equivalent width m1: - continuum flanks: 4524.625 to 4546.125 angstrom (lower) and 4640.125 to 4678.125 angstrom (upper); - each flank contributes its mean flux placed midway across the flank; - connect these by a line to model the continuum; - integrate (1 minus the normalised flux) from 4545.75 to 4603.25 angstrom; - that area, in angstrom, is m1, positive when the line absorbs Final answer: 4.0 angstrom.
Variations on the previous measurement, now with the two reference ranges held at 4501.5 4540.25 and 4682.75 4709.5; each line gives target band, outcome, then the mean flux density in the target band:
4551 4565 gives 0.7 angstrom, 6.65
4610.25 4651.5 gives 1.3 angstrom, 6.77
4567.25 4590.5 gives 1.2 angstrom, 6.63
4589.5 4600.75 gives 1.0 angstrom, 6.35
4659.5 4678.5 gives 0.2 angstrom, 6.9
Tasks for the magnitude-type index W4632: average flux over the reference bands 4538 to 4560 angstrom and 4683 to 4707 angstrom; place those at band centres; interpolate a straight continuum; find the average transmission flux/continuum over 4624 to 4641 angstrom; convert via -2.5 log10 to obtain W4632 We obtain 0.031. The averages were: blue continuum 6.71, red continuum 6.98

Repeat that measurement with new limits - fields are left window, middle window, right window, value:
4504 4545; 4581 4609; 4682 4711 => 0.14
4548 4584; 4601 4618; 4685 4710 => 0.14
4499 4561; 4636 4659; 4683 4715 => 0.00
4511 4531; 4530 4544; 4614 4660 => 0.01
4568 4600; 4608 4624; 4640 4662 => 0.03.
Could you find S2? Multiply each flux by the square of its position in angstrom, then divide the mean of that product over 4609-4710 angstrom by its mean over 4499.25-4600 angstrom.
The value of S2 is 1.07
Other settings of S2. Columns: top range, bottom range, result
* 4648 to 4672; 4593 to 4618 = 1.20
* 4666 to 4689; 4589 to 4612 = 1.20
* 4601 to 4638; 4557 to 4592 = 0.98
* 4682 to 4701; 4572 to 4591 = 1.11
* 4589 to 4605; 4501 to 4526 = 0.91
